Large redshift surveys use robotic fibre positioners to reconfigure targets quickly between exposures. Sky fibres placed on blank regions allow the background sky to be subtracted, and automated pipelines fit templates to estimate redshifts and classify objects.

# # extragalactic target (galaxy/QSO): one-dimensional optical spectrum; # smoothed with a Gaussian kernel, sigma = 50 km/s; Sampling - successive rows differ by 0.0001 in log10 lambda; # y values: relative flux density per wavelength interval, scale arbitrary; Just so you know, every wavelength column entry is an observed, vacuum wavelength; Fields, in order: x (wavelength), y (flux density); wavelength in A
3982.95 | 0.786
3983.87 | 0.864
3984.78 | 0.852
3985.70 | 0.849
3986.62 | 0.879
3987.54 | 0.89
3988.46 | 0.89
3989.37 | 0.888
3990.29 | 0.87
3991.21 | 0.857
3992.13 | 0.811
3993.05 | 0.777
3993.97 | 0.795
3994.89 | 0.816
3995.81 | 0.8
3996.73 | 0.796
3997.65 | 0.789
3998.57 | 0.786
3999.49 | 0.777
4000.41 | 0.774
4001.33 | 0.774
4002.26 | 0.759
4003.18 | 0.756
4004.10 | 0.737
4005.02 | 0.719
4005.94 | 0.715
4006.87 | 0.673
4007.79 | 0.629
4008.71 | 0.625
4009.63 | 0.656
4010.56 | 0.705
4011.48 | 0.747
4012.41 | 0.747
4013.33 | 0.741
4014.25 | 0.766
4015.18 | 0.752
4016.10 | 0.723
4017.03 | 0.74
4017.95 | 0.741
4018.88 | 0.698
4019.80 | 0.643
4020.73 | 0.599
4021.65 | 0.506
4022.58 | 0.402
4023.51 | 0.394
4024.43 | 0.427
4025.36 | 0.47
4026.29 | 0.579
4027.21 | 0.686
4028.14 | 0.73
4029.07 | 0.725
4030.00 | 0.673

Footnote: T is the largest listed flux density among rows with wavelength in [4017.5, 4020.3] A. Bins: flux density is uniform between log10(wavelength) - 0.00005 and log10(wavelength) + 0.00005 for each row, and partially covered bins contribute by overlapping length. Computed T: 0.741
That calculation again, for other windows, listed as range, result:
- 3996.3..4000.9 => 0.796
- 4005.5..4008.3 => 0.715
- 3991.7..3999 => 0.816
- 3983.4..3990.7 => 0.89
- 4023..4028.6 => 0.73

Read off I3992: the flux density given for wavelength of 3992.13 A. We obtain 0.811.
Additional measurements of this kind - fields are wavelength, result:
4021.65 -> 0.506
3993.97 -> 0.795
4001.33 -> 0.774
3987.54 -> 0.89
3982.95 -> 0.786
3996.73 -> 0.796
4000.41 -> 0.774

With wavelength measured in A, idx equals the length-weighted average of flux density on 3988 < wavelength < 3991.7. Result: 0.877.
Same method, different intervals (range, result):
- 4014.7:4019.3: 0.73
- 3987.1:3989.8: 0.892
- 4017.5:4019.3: 0.718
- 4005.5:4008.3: 0.671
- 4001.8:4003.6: 0.758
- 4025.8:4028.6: 0.664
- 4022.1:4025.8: 0.423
